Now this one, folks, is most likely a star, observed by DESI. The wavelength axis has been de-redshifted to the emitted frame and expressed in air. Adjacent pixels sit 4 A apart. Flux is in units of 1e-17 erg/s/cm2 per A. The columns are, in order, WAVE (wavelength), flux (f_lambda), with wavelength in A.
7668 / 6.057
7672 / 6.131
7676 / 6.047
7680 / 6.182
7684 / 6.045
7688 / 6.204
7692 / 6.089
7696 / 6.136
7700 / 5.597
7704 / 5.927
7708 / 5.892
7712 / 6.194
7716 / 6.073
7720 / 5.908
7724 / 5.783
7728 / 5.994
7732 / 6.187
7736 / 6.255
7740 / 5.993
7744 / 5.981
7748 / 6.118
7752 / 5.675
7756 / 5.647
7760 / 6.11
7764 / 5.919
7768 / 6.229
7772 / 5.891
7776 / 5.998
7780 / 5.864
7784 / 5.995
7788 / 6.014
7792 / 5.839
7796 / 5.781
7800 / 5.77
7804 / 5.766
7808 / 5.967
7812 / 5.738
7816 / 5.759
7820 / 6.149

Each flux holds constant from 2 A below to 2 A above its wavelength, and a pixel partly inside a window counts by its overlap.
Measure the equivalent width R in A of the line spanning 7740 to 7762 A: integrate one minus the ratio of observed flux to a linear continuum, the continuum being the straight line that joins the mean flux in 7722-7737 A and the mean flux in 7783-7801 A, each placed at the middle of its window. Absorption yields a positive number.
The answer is 0.26 A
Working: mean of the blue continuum 6.04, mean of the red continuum 5.88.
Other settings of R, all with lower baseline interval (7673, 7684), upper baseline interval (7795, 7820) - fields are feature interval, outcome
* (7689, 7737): 0.21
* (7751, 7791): -0.23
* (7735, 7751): -0.23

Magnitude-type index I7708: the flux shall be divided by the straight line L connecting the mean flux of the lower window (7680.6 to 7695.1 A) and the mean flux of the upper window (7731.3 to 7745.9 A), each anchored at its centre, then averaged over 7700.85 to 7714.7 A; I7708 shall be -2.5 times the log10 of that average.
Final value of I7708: 0.02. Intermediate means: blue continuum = 6.12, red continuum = 6.1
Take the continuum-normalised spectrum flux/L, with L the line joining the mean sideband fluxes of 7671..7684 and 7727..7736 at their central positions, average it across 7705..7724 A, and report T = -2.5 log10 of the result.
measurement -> 0.025 mag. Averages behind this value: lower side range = 6.11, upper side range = 6.14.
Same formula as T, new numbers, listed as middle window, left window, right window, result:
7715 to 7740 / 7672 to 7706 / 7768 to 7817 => -0.01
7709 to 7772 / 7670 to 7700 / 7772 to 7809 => 0.00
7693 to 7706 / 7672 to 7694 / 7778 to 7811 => 0.03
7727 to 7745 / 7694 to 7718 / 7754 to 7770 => -0.02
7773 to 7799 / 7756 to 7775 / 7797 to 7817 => 0.00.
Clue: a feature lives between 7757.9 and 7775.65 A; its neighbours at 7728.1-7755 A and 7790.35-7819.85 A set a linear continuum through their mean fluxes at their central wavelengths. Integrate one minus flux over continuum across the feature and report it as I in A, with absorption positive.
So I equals -0.27 A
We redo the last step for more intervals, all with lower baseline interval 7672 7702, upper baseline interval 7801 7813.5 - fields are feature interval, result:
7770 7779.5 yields -0.1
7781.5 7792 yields -0.2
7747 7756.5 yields 0.2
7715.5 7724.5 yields 0.1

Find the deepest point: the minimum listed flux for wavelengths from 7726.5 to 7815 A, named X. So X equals 5.647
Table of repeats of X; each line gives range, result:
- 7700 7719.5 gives 5.597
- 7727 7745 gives 5.981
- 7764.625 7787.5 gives 5.864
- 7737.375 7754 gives 5.675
